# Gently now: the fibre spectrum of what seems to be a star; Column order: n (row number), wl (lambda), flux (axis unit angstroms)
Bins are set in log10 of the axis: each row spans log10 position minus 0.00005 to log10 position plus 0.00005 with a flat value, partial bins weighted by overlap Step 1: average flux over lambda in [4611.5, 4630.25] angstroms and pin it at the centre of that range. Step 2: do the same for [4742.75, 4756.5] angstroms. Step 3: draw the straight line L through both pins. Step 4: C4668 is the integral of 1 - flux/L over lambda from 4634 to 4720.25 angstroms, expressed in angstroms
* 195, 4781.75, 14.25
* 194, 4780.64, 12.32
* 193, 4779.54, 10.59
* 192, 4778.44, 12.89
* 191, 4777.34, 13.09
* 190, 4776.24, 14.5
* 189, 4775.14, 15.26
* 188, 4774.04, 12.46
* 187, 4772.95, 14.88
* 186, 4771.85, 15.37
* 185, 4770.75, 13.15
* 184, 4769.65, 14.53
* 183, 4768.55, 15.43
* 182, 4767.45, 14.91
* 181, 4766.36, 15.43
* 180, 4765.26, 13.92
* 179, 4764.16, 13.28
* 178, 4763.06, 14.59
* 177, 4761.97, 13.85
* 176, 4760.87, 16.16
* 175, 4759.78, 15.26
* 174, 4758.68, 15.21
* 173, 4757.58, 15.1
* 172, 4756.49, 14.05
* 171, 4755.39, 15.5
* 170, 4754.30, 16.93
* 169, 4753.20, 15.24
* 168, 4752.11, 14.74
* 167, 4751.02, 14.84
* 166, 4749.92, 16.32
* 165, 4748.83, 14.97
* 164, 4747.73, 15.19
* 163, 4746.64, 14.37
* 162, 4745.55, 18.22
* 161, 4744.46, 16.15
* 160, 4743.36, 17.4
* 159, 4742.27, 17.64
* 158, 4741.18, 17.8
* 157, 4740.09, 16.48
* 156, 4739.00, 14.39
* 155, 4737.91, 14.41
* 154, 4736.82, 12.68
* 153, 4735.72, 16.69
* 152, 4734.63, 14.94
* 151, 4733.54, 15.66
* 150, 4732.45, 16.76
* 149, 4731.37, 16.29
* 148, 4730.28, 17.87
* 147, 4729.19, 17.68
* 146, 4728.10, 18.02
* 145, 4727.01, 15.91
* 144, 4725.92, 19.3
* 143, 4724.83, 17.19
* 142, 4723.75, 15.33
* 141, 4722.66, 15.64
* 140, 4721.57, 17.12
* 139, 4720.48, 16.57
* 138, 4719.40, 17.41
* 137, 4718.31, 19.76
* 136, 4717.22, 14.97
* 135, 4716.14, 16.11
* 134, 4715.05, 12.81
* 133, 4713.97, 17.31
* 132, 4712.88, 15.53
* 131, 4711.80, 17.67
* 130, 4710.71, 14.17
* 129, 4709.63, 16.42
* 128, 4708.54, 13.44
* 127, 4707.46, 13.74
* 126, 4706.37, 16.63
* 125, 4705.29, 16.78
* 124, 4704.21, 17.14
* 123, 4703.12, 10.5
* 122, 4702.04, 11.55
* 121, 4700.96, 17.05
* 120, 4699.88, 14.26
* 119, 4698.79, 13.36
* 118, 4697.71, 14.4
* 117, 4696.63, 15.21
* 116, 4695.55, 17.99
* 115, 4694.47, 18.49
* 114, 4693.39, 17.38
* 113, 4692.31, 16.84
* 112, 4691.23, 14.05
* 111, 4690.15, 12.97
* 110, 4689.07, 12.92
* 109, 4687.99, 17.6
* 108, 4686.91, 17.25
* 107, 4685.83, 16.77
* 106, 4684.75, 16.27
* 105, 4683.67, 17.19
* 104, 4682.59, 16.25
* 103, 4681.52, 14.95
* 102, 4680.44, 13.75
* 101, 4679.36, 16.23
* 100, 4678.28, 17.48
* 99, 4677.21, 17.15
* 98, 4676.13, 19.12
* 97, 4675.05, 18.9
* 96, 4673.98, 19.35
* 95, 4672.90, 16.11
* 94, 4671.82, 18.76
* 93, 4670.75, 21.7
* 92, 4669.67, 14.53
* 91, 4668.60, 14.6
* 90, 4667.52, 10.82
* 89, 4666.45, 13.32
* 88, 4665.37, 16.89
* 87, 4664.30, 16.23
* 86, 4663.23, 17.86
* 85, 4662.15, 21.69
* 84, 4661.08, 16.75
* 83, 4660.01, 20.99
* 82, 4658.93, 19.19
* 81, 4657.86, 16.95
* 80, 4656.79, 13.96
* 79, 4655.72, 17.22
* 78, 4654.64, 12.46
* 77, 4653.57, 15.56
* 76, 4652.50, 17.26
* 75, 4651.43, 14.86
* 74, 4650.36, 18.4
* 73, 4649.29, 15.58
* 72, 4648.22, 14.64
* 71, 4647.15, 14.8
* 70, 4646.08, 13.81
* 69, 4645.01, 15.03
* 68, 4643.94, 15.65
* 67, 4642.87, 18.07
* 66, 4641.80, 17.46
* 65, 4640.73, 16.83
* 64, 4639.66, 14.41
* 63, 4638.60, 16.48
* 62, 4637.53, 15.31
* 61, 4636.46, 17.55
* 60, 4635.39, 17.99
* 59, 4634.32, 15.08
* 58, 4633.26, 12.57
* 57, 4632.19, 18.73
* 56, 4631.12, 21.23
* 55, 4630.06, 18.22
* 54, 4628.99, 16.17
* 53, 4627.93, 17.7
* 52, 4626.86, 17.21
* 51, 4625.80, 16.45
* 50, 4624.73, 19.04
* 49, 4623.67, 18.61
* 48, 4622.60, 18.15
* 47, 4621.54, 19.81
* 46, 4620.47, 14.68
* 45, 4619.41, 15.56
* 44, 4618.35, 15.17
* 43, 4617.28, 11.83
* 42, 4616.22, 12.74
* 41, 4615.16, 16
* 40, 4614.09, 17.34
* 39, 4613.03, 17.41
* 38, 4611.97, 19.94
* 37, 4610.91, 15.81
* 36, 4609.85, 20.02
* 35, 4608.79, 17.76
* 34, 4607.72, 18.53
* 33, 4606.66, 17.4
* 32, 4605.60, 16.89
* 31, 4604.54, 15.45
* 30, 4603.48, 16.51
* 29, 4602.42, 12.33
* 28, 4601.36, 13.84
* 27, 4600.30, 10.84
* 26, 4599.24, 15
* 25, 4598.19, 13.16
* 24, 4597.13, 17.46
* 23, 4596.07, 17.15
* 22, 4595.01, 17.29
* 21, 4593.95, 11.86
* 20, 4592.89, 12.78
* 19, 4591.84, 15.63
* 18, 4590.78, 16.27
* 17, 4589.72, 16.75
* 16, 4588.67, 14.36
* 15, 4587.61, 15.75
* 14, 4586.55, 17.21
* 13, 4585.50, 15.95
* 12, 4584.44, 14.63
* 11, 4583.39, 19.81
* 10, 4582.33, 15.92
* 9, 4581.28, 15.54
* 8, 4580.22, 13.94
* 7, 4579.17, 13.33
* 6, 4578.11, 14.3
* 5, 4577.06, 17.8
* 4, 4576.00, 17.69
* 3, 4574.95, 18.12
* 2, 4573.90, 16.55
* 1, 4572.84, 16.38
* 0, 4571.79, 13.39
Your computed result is 1.0 angstroms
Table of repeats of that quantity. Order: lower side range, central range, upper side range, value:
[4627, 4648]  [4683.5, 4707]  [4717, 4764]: 1.0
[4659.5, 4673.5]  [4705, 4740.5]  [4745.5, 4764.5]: -0.7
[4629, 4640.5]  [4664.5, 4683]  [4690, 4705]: -0.8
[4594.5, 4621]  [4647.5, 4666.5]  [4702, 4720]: -1.3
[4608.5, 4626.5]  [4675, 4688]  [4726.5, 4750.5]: -0.2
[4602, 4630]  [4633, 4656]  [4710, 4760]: 1.1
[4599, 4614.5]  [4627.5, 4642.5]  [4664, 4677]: -0.3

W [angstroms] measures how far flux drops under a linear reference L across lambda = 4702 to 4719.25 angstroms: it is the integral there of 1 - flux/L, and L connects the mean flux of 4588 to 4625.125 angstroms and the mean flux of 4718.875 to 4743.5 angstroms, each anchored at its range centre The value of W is 1.0 angstroms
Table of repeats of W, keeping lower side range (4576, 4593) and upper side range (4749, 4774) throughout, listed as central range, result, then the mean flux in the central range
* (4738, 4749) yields -0.9 angstroms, 16.2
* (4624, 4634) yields -1.2 angstroms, 17.5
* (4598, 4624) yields -0.7 angstroms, 16.1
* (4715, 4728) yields -1.4 angstroms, 16.7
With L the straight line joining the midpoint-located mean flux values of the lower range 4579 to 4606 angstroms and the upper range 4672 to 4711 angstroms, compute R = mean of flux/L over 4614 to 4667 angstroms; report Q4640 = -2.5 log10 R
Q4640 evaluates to -0.07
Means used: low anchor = 15.2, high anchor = 15.9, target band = 16.5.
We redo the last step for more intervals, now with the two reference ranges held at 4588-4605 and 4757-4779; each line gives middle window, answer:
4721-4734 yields -0.16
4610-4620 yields -0.08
